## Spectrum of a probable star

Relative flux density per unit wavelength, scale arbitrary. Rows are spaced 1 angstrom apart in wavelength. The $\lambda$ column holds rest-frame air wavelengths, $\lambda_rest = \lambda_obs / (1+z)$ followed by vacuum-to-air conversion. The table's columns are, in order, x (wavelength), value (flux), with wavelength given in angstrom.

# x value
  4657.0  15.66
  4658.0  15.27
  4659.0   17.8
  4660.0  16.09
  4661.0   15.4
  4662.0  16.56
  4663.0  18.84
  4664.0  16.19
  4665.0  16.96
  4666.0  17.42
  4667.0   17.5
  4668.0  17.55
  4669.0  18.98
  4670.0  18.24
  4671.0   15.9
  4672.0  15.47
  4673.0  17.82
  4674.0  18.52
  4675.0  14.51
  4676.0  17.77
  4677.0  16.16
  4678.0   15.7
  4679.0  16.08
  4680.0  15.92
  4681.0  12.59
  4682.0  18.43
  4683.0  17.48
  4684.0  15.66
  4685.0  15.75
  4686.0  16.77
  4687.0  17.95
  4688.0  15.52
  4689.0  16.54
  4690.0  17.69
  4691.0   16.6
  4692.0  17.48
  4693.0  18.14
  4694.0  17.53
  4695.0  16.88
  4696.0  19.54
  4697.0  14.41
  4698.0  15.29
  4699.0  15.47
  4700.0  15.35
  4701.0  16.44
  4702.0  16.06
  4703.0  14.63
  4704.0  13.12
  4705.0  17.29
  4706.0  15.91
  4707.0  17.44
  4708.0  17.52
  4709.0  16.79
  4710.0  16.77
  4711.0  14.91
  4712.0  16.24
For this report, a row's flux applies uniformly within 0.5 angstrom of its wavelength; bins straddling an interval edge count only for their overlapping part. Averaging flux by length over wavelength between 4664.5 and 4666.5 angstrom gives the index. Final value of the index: 17.2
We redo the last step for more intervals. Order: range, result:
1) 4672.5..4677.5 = 17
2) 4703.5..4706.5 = 15.4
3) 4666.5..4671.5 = 17.6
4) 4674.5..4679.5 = 16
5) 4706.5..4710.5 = 17.1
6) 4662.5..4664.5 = 17.5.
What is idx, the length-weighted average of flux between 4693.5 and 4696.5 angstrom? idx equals 18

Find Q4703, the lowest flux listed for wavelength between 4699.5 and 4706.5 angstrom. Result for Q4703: 13.12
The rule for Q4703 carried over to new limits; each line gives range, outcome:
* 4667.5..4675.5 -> 14.51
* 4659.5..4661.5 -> 15.4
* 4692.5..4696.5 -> 16.88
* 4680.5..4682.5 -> 12.59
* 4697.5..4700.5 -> 15.29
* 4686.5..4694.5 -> 15.52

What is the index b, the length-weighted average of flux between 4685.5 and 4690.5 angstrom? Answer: 16.9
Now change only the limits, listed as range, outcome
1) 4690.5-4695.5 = 17.3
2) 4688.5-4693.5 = 17.3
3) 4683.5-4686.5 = 16.1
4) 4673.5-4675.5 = 16.5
